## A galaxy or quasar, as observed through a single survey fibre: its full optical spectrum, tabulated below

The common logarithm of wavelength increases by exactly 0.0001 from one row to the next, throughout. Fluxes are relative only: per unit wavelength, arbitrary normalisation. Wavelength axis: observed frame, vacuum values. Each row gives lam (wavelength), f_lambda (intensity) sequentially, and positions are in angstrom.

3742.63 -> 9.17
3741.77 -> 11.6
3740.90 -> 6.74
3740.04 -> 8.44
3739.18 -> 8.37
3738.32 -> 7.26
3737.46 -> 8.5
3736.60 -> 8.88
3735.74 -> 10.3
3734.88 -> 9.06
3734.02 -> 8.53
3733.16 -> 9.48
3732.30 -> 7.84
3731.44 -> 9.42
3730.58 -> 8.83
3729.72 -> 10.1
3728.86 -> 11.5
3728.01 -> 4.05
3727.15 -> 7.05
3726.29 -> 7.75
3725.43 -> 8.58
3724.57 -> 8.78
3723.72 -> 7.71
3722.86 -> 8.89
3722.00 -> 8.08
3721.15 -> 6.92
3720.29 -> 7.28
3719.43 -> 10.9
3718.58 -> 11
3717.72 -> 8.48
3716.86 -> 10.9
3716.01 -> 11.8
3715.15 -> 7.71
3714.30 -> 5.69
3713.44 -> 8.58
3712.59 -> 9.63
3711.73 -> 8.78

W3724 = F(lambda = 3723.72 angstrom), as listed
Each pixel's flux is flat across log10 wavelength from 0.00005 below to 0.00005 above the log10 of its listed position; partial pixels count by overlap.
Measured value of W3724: 7.71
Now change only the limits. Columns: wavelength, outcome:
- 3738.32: 7.26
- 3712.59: 9.63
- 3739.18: 8.37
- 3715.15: 7.71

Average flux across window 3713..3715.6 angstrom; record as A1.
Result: 7.38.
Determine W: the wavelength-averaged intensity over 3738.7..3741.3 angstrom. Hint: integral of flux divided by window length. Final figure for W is 7.86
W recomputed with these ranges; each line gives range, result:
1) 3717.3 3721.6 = 8.92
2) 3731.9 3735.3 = 8.73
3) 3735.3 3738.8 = 8.74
